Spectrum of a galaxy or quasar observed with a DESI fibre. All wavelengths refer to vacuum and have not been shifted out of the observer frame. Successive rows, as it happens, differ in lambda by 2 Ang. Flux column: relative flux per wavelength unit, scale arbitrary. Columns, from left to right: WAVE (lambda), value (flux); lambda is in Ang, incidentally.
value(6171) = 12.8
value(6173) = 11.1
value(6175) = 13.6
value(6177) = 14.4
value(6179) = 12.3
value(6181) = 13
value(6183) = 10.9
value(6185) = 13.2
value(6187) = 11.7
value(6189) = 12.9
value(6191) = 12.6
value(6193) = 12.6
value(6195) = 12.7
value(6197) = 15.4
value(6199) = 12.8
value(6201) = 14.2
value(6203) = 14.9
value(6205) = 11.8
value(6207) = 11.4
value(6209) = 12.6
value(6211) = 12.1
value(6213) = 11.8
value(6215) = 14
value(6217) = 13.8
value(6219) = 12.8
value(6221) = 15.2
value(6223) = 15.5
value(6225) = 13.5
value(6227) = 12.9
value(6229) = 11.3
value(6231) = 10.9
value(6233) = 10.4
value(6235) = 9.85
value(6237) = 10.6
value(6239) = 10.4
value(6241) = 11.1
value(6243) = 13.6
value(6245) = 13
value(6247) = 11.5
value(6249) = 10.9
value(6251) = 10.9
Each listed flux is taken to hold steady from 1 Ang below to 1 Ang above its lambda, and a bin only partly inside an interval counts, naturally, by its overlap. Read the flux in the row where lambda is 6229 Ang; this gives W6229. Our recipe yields 11.3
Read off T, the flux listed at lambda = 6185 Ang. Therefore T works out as 13.2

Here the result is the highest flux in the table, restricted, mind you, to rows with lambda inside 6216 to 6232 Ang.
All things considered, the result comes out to 15.5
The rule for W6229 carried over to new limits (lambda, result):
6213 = 11.8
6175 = 13.6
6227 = 12.9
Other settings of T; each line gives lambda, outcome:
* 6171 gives 12.8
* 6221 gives 15.2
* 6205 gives 11.8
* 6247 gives 11.5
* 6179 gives 12.3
